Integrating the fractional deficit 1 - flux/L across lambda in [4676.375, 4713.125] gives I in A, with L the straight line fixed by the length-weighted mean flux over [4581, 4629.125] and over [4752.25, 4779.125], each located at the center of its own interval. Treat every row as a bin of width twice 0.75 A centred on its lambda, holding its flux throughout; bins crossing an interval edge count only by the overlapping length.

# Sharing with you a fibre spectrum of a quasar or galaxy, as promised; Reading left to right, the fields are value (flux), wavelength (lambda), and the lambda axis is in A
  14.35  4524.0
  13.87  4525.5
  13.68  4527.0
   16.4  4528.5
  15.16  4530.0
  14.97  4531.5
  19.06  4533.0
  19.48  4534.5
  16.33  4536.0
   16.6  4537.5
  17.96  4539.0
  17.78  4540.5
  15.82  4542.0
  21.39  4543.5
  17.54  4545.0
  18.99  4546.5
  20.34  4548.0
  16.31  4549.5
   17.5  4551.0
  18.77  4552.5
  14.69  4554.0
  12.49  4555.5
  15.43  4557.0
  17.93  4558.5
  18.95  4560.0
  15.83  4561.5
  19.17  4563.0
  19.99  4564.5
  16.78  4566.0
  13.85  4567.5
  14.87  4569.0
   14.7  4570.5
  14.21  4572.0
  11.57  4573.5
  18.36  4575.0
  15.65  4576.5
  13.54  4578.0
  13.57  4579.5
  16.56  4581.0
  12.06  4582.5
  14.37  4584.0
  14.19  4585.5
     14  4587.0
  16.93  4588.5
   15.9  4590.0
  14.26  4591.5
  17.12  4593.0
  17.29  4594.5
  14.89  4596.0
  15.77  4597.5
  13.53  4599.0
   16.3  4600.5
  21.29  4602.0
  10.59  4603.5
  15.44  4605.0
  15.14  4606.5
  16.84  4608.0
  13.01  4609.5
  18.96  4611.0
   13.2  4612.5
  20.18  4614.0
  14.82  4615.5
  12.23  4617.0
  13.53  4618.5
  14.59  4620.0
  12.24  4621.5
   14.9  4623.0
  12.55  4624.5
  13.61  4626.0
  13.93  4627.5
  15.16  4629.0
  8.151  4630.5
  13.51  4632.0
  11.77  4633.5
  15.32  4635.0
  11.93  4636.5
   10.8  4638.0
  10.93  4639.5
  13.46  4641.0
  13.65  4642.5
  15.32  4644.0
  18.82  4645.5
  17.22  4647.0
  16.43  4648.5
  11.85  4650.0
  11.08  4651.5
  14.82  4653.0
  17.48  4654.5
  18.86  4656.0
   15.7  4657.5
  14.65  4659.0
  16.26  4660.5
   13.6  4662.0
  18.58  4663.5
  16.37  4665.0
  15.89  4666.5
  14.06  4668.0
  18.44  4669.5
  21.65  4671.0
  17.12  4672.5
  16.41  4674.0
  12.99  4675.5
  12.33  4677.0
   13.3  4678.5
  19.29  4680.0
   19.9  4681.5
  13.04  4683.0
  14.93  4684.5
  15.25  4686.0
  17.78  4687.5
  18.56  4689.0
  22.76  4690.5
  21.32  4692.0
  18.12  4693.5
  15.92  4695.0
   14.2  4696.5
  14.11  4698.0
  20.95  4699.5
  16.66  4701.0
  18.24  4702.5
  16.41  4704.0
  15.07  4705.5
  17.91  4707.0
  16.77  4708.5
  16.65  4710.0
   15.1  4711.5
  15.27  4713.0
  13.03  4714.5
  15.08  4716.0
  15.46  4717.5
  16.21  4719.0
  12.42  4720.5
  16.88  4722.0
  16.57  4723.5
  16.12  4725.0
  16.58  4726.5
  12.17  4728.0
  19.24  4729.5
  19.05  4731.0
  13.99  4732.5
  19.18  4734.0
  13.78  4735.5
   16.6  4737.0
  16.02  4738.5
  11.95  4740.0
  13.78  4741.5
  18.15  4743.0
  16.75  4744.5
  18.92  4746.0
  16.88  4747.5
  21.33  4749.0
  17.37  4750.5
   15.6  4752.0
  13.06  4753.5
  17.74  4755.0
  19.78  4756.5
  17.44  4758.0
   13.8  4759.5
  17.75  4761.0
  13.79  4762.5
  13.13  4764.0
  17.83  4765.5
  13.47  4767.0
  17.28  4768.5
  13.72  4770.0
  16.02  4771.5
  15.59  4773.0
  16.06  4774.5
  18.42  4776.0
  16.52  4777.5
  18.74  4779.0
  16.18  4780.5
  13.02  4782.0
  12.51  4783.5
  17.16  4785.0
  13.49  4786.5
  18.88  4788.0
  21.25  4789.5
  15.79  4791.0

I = -3.0 A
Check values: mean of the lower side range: 15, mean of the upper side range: 16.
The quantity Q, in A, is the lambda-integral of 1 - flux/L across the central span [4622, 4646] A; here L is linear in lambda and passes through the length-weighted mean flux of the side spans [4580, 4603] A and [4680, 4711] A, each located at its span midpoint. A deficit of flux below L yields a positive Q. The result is 4.37 A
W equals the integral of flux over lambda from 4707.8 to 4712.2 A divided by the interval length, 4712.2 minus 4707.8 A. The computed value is 16.2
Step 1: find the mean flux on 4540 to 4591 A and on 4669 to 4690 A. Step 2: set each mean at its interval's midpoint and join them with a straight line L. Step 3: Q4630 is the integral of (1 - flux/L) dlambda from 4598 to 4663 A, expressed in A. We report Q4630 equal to 7.4 A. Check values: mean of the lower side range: 16.2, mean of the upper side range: 16.6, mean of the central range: 14.5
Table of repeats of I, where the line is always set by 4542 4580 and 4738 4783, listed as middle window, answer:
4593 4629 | 3.0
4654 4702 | -1.3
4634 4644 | 2.1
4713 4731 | 0.7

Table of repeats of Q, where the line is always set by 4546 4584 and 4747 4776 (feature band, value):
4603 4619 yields 1.1 A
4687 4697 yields -1.4 A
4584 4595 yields 0.4 A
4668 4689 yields -0.2 A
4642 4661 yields 0.7 A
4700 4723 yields 0.4 A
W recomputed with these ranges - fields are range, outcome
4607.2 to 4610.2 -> 15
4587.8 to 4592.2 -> 15.7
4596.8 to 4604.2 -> 15.5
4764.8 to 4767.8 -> 15.6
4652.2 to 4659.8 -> 16.3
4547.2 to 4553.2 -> 18.2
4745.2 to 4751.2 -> 18.6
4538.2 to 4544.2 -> 18.2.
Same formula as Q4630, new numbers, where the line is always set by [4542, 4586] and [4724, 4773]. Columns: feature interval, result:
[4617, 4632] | 2.8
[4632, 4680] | 3.2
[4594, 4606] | 0.4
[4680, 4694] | -1.6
